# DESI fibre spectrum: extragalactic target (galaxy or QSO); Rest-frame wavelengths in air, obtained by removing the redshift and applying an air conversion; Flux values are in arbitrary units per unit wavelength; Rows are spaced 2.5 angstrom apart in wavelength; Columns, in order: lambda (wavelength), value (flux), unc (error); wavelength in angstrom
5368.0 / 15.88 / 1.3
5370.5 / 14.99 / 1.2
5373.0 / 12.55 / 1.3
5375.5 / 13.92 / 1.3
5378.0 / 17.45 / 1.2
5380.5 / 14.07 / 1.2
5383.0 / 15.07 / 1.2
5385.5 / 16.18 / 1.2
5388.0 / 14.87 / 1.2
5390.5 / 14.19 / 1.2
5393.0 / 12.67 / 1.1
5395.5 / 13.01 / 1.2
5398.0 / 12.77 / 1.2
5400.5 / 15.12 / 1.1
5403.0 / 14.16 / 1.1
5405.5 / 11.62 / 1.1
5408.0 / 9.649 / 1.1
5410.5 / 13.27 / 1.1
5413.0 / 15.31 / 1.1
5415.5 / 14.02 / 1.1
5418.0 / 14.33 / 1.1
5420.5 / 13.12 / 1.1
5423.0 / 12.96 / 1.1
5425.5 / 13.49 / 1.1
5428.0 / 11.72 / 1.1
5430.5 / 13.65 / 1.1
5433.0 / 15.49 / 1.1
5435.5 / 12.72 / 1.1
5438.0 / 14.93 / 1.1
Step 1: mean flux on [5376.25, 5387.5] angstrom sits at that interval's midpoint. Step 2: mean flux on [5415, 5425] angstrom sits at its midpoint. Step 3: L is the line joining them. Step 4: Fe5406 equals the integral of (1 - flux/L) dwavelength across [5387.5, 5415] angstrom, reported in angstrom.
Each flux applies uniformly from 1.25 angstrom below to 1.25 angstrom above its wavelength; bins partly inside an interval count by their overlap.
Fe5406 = 2.3 angstrom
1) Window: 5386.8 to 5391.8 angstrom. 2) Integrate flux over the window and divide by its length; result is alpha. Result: 14.5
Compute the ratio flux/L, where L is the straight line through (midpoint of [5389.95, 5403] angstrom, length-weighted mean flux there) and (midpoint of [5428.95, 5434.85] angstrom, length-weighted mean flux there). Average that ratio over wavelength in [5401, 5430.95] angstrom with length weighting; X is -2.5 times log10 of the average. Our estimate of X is 0.06 mag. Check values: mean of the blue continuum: 13.6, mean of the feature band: 13.1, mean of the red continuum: 14.2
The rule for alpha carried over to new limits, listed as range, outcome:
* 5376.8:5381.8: 15.7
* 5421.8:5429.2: 12.7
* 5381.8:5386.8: 15.6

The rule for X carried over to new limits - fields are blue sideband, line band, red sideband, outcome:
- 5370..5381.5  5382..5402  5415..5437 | 0.001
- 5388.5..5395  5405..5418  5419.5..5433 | 0.030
